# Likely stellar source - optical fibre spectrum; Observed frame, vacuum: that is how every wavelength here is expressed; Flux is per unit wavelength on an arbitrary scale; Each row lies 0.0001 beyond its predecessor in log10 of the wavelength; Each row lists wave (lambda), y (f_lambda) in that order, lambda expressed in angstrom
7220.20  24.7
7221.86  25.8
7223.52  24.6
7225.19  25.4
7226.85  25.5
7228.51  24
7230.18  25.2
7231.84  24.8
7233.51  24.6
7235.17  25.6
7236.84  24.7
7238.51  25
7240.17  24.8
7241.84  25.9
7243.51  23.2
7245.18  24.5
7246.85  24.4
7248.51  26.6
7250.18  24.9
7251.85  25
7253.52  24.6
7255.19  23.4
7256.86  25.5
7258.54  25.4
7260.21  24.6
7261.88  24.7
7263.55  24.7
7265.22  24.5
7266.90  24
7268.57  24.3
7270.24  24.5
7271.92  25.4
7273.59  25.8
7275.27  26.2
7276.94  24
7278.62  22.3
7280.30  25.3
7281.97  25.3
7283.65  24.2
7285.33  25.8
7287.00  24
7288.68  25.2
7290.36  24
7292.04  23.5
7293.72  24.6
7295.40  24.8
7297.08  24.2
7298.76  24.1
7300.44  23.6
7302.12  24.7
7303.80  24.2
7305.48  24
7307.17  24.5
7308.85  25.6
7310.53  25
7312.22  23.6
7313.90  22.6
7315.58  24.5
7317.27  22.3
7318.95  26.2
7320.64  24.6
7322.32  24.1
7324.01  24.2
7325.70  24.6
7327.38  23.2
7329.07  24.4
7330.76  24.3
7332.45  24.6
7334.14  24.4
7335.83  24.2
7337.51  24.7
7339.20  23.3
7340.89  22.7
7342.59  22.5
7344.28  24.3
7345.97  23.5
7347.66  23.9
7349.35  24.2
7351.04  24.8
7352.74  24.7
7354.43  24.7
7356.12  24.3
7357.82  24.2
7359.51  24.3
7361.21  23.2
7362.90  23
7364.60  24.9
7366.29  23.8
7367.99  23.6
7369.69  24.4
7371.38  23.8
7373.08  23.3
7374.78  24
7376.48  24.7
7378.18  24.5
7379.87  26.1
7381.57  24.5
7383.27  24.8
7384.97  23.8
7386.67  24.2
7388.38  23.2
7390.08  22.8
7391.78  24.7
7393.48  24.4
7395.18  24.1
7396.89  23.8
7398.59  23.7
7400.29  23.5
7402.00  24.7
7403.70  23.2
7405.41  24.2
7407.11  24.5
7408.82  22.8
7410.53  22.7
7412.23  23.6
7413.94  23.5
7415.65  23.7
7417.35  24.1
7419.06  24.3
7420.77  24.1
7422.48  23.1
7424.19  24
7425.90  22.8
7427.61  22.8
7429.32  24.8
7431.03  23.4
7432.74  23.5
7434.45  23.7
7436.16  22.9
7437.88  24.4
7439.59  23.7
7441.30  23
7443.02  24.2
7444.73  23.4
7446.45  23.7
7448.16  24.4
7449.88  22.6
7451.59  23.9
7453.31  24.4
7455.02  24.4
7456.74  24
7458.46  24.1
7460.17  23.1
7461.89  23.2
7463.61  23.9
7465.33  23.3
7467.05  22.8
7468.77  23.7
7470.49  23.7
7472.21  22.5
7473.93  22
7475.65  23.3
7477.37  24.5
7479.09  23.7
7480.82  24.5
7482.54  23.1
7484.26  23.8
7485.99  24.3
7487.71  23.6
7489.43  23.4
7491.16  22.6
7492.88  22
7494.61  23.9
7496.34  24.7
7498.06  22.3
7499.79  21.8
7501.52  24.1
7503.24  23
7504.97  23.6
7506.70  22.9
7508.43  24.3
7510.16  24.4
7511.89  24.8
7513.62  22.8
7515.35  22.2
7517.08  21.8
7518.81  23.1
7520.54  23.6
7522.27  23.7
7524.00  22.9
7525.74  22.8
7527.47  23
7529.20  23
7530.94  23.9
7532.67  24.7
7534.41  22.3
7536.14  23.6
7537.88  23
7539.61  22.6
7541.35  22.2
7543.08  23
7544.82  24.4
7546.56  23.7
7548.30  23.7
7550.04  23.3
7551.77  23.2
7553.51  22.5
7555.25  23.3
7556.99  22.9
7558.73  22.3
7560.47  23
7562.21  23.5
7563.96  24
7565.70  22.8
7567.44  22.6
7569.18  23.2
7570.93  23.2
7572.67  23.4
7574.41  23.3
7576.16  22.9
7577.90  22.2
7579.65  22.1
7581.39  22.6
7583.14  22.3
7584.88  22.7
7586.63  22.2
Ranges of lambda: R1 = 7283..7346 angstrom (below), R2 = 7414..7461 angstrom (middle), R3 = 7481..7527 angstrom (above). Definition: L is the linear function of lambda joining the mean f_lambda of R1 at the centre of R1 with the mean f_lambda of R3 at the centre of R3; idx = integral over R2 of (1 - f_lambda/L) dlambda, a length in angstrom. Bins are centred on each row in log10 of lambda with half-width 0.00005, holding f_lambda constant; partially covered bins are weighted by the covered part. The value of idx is -0.2 angstrom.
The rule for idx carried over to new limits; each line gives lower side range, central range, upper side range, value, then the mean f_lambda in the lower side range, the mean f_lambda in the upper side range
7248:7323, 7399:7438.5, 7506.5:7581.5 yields 0.28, 24.5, 23.2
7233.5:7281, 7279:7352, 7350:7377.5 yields 0.54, 24.8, 24.1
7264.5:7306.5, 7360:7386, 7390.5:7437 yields -0.21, 24.5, 23.7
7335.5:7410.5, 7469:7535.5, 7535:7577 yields 0.17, 24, 23.1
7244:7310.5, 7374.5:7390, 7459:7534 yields -0.22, 24.6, 23.4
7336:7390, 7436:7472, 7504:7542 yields -0.10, 24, 23.2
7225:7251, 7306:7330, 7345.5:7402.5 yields 0.21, 24.9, 24.1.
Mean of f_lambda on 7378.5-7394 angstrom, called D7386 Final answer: 24.3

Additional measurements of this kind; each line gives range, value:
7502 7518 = 23.3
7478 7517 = 23.4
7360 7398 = 24.1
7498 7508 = 23.1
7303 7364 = 24.1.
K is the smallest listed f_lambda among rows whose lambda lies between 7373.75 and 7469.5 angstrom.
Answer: 22.6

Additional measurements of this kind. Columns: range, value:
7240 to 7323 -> 22.3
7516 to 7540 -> 21.8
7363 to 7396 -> 22.8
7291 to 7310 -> 23.5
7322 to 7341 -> 22.7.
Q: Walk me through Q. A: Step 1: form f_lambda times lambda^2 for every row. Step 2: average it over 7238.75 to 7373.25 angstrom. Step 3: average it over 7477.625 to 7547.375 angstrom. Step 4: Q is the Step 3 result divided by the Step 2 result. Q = 1.01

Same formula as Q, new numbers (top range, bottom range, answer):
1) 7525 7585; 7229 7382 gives 1.01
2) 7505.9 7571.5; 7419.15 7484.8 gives 1.01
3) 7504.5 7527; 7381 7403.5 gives 1.00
